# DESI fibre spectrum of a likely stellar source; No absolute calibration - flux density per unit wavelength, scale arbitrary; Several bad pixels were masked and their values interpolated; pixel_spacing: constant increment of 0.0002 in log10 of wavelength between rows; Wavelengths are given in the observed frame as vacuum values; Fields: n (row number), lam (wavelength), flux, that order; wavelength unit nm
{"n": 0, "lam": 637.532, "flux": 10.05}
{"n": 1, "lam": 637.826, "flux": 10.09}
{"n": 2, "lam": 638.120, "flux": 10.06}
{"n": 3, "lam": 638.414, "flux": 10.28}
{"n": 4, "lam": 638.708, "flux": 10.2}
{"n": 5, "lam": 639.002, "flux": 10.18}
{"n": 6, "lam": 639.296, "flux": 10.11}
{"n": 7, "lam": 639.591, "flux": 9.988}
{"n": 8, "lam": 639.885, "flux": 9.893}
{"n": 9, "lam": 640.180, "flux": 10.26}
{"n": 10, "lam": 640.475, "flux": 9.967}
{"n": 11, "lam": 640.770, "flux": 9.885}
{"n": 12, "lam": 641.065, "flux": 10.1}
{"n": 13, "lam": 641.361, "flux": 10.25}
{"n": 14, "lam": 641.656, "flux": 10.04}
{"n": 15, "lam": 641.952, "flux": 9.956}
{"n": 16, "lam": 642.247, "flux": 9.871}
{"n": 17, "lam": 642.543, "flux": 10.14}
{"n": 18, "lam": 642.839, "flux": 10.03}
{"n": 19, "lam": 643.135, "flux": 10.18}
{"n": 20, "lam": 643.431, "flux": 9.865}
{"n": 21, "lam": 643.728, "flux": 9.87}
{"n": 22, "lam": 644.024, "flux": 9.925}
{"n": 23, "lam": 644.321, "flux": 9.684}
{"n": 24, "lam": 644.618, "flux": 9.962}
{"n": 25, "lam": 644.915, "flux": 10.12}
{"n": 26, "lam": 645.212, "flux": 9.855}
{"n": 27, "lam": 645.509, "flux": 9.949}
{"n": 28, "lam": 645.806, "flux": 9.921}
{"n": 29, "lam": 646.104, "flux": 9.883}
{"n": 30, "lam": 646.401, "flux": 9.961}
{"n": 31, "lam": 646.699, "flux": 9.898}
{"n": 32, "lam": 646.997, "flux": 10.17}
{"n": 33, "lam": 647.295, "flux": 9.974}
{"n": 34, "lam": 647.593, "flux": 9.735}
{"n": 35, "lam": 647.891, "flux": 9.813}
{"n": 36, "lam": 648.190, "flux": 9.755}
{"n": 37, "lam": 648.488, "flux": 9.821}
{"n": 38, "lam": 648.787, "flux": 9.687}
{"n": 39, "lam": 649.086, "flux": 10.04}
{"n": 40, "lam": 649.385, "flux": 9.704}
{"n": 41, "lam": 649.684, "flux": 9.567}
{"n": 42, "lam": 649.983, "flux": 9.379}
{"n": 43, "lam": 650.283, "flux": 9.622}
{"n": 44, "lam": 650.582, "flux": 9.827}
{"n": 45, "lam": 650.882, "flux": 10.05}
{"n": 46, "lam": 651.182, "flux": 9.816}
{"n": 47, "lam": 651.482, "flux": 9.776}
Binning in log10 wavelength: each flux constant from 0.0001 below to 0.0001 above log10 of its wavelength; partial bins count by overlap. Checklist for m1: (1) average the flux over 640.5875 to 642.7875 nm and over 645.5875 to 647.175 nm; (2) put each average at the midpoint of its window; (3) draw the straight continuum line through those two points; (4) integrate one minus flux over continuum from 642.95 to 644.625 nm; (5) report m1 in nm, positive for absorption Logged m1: 0.02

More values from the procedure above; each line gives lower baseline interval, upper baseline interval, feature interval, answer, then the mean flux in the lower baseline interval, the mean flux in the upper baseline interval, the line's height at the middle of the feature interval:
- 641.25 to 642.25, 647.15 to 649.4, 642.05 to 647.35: -0.01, 10.1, 9.82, 9.95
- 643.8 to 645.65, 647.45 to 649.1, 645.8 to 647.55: -0.02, 9.91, 9.79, 9.85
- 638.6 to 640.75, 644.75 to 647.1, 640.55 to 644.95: 0.01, 10.1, 9.97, 10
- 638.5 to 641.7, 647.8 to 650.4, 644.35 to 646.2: -0.01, 10.1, 9.71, 9.87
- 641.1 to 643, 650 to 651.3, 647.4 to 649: 0.01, 10.1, 9.78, 9.86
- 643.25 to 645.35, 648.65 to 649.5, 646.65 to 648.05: -0.01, 9.9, 9.81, 9.85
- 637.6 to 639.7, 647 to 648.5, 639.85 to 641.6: 0.00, 10.1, 9.86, 10.1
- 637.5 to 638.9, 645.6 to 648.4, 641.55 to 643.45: 0.00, 10.1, 9.9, 10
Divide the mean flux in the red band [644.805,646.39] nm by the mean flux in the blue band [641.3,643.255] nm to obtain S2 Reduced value 0.99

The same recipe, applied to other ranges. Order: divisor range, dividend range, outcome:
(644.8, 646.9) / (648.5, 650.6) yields 0.97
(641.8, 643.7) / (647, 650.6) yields 0.98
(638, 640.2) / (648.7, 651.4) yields 0.96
